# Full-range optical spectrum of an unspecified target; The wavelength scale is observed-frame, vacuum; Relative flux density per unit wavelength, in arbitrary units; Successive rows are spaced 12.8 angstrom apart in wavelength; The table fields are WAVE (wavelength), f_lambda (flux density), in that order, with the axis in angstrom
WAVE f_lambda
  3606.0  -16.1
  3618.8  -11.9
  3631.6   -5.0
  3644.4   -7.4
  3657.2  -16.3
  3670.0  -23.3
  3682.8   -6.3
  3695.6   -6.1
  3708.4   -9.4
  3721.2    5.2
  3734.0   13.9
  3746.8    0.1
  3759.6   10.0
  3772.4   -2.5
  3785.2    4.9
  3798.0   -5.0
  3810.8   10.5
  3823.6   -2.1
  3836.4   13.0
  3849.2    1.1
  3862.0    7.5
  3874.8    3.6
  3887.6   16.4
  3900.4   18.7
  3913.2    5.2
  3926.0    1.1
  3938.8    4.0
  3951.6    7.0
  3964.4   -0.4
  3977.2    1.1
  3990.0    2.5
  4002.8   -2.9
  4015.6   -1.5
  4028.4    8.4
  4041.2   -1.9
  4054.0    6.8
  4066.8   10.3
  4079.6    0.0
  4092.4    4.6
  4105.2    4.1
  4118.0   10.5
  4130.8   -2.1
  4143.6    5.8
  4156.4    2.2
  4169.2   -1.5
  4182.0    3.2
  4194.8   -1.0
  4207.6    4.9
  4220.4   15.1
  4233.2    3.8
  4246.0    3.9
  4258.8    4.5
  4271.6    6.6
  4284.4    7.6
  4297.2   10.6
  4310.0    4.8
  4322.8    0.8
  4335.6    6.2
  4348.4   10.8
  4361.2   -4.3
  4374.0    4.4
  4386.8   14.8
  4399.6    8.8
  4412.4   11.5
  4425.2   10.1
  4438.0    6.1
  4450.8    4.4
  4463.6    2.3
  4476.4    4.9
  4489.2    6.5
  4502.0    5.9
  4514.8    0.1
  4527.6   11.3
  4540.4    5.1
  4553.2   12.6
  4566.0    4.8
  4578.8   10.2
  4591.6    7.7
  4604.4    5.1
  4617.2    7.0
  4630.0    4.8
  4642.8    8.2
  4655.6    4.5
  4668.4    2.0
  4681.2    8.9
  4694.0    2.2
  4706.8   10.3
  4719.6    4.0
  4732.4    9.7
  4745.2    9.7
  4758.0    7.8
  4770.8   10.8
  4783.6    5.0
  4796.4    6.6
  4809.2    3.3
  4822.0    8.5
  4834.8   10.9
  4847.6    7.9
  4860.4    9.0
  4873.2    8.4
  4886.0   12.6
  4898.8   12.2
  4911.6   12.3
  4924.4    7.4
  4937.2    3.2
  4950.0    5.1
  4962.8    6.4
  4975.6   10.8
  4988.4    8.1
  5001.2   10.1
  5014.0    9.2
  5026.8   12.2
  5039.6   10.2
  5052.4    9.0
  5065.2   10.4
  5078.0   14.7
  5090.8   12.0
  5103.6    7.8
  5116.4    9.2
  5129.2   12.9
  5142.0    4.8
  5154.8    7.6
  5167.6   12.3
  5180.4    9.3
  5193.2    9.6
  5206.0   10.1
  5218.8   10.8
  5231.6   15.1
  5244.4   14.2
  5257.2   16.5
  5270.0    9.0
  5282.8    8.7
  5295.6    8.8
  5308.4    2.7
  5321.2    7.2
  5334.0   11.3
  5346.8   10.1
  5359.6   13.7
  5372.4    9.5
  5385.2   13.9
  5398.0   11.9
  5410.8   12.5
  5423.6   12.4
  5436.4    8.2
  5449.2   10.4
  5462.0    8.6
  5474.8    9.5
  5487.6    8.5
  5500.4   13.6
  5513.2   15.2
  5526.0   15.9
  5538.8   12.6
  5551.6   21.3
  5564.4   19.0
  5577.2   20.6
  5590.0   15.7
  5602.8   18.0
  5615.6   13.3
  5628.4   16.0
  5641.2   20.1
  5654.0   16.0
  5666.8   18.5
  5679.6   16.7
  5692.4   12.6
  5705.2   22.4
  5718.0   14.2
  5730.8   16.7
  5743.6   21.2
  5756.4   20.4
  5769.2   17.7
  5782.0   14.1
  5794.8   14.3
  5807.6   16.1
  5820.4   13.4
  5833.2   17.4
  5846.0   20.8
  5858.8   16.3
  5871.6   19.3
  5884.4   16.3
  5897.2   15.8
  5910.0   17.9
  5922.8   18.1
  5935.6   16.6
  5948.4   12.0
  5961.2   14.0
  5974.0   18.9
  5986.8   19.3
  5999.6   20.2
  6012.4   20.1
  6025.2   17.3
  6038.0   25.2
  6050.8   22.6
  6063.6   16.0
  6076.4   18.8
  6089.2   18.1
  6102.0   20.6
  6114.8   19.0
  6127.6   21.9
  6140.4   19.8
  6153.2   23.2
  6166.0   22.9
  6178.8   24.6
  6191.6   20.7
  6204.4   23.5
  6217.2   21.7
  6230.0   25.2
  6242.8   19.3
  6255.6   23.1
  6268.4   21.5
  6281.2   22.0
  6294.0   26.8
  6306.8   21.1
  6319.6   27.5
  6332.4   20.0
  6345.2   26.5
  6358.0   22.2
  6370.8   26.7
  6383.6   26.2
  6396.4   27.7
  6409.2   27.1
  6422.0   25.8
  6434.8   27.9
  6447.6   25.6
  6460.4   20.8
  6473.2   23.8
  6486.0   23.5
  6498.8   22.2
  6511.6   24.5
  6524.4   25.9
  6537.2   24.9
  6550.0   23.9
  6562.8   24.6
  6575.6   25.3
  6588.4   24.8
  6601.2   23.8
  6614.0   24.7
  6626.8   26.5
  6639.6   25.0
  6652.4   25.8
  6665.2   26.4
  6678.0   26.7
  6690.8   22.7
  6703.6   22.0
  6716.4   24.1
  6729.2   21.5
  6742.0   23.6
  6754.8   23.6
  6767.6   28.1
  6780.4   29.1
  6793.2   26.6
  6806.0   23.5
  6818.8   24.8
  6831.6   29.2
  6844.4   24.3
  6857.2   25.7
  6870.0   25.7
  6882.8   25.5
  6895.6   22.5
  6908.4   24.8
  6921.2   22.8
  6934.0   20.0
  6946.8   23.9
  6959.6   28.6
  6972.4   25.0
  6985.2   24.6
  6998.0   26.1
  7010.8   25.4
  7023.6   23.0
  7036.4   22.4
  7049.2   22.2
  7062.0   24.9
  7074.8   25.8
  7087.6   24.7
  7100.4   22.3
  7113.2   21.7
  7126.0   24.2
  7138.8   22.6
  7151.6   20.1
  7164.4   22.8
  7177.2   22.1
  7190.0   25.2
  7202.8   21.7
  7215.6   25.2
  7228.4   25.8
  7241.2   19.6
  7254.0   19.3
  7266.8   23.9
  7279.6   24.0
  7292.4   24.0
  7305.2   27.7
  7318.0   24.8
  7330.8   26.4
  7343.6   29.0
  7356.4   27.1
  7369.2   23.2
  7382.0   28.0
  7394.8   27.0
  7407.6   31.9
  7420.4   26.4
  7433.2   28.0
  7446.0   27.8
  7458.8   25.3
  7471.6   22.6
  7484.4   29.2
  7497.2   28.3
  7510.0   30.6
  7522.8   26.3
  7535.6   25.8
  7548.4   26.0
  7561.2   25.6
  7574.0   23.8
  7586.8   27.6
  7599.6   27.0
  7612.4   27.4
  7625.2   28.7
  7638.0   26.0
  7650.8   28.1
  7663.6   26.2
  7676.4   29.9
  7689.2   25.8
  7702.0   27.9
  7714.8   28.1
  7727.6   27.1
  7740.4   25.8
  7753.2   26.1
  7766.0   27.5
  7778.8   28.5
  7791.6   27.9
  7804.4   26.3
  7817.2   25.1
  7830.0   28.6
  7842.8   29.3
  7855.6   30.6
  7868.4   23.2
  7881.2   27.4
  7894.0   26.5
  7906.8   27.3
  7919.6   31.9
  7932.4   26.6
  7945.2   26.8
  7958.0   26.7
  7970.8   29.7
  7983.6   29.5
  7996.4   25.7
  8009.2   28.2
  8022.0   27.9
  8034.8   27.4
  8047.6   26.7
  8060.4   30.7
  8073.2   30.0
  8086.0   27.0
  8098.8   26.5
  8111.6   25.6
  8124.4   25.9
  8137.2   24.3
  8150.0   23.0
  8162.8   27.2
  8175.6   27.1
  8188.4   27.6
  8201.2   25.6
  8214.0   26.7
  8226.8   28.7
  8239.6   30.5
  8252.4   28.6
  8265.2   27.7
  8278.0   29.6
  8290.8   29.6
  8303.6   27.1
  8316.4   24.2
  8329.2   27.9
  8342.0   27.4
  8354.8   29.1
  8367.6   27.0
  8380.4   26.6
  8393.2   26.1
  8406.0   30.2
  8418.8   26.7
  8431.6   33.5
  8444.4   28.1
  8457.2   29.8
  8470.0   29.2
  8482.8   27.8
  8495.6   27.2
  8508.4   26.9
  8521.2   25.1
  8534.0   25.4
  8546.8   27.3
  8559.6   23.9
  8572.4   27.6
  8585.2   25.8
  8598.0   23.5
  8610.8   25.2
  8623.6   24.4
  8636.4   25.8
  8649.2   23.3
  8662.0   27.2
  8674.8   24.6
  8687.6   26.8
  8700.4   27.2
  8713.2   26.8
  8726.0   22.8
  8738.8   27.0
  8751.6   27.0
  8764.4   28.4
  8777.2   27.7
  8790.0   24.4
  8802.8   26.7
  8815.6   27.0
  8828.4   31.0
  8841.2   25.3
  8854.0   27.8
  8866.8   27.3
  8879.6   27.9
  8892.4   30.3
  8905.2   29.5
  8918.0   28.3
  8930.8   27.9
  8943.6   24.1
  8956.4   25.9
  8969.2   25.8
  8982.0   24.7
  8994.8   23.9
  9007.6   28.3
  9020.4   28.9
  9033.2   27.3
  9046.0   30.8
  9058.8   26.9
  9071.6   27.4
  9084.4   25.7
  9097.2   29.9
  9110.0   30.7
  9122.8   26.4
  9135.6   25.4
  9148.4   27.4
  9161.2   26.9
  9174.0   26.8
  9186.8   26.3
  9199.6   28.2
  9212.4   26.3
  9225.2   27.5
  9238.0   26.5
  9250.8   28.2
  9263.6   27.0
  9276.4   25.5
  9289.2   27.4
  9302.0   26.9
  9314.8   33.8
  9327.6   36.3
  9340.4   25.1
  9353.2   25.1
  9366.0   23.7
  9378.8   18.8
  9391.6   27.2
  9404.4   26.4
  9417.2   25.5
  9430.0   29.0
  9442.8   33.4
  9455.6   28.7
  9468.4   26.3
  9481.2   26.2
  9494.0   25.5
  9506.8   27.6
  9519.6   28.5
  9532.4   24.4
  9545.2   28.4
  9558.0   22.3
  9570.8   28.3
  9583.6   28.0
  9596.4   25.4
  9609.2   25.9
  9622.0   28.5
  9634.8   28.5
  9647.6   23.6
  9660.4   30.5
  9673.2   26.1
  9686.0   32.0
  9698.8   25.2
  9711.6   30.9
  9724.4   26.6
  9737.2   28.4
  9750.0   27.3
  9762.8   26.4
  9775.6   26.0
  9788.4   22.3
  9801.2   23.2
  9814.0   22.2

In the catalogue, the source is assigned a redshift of 0.38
